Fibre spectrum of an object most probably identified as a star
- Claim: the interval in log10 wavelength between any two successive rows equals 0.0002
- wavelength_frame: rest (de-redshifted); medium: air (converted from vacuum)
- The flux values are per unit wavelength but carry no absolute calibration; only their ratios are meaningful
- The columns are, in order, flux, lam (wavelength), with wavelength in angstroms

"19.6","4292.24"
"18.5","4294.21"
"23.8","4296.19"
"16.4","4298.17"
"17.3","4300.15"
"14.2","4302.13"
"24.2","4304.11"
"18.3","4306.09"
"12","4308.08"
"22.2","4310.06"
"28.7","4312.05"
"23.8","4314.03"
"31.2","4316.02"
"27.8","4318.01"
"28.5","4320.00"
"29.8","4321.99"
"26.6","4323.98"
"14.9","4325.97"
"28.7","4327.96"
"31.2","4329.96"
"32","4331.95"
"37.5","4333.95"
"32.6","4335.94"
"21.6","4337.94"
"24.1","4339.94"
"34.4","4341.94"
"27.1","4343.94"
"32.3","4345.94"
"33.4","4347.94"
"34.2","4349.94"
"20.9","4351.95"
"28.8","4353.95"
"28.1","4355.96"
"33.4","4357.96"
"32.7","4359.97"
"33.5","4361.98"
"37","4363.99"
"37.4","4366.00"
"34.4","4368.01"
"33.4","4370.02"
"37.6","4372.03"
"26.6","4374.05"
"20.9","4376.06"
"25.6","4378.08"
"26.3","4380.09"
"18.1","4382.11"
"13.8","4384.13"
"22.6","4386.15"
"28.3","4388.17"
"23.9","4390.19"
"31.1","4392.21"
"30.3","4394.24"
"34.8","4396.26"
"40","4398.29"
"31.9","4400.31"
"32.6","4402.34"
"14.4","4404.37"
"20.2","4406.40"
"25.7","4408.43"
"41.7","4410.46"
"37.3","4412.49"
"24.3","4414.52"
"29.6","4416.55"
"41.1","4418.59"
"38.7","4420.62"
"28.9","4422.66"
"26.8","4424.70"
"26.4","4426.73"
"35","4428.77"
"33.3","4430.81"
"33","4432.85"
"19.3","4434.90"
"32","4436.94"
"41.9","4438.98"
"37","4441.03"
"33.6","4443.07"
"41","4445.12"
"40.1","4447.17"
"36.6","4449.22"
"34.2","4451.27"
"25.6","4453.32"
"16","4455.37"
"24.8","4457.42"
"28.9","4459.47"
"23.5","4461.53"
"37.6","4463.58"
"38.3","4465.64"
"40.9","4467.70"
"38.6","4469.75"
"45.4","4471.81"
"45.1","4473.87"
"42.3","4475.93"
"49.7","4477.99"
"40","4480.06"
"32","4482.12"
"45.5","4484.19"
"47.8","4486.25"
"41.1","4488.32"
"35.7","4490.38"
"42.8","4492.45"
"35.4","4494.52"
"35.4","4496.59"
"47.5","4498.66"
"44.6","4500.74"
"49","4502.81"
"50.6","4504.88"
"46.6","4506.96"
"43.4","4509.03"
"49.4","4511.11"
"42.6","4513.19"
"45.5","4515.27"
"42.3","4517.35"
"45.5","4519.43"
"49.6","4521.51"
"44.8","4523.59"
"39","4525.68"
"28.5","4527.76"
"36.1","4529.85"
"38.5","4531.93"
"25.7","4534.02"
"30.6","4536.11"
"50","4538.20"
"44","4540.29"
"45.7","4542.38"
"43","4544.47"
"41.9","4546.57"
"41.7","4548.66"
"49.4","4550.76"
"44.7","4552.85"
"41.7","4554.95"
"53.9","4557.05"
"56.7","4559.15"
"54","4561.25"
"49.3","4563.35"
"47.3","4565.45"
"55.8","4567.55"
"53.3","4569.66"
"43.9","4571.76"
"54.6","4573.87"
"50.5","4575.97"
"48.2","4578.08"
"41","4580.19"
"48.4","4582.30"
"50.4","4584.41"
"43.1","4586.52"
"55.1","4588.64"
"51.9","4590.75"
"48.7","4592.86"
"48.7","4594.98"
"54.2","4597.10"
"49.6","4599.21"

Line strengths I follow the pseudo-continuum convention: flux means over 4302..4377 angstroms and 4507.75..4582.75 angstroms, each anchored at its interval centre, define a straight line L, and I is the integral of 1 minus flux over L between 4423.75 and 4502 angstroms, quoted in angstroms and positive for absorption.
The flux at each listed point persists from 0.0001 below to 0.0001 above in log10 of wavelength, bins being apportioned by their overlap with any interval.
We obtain 4.6 angstroms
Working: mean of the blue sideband 28.5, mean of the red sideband 45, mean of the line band 36.2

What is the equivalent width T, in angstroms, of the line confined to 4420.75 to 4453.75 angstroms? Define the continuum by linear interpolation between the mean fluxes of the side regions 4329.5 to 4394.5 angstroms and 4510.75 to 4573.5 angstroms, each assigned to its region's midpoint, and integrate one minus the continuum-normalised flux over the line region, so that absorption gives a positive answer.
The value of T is 2.4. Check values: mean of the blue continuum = 29.2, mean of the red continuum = 44.5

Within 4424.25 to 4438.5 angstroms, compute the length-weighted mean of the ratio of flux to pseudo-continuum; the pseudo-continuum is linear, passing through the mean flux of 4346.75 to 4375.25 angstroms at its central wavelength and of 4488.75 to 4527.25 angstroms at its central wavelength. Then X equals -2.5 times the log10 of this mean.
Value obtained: 0.25 mag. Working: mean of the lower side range 32.2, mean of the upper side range 43.6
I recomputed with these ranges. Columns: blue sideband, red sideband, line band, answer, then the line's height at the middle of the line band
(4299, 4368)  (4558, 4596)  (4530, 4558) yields 3.0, 47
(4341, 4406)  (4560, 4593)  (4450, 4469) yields 3.9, 38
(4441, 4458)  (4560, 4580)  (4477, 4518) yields -4.2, 39.3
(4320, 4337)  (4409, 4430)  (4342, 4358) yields 0.1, 30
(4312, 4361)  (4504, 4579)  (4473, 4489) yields -1.0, 40.4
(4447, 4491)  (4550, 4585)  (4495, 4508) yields -1.3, 41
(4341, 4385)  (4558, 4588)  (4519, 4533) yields 1.6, 45.3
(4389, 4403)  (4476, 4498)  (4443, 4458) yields 2.3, 37.2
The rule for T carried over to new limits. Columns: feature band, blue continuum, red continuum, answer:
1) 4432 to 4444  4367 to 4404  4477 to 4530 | 0.7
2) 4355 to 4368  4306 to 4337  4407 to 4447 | -2.0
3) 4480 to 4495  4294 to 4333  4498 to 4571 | 0.1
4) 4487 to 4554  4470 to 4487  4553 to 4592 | 5.6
